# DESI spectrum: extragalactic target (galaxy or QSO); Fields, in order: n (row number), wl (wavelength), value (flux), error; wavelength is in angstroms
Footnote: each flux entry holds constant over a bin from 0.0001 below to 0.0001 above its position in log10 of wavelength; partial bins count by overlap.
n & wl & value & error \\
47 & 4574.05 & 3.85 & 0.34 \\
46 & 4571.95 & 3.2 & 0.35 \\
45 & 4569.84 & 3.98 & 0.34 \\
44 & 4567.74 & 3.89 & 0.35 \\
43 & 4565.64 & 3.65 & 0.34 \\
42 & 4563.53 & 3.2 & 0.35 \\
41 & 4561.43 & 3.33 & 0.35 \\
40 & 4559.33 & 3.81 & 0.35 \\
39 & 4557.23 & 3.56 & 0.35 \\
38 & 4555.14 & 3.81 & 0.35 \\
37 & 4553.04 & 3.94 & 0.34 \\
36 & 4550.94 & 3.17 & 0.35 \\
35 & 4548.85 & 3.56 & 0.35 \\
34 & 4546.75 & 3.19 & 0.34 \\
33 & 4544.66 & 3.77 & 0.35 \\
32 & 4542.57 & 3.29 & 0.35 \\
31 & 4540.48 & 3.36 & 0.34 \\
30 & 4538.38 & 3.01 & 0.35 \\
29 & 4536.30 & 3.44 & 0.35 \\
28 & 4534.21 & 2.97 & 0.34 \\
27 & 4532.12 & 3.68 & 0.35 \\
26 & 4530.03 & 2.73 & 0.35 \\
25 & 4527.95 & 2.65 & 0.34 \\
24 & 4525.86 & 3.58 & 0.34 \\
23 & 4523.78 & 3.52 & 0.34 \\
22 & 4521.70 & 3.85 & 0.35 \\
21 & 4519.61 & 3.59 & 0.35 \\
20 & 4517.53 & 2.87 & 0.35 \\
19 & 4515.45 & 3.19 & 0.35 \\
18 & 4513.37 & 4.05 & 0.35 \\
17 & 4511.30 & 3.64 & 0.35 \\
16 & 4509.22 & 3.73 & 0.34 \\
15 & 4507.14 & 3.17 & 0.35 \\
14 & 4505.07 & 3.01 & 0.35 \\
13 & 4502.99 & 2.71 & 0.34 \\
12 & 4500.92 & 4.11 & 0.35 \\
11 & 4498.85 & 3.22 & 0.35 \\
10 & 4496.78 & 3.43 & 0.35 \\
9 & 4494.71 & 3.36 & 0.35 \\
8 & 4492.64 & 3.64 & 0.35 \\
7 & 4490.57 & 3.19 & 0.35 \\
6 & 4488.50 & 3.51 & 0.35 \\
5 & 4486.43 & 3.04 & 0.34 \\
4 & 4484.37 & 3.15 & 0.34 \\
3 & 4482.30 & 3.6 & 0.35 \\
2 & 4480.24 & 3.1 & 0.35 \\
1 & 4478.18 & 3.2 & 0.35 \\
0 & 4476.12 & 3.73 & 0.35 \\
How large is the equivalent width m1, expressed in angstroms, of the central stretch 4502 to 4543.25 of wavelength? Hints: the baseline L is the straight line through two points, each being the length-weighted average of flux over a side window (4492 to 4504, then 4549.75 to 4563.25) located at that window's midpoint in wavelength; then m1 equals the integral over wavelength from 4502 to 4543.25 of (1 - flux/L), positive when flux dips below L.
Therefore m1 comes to 2.10 angstroms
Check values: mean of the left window 3.41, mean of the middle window 3.3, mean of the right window 3.58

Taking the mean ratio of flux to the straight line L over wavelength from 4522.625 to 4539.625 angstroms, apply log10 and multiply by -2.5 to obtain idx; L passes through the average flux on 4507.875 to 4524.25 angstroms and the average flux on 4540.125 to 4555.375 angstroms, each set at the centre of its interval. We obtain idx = 0.10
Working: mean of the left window 3.55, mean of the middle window 3.2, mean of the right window 3.5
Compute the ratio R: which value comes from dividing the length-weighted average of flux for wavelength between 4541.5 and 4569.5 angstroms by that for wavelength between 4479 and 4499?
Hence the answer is 1.07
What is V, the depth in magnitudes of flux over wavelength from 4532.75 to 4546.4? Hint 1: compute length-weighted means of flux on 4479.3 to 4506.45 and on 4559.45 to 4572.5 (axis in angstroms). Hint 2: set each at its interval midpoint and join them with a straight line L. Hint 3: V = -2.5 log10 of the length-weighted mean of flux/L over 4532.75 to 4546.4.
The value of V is 0.05 mag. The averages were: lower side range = 3.31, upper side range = 3.57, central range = 3.31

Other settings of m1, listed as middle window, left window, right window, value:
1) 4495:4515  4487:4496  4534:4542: -0.55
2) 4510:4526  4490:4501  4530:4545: -0.81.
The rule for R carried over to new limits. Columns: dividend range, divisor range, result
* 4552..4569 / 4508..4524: 1.03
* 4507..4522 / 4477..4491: 1.08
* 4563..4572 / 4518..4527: 1.02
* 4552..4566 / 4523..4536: 1.13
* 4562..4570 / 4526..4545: 1.13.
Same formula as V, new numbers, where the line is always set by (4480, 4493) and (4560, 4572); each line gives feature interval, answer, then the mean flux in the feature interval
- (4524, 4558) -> 0.04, 3.36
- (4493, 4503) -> -0.03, 3.45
